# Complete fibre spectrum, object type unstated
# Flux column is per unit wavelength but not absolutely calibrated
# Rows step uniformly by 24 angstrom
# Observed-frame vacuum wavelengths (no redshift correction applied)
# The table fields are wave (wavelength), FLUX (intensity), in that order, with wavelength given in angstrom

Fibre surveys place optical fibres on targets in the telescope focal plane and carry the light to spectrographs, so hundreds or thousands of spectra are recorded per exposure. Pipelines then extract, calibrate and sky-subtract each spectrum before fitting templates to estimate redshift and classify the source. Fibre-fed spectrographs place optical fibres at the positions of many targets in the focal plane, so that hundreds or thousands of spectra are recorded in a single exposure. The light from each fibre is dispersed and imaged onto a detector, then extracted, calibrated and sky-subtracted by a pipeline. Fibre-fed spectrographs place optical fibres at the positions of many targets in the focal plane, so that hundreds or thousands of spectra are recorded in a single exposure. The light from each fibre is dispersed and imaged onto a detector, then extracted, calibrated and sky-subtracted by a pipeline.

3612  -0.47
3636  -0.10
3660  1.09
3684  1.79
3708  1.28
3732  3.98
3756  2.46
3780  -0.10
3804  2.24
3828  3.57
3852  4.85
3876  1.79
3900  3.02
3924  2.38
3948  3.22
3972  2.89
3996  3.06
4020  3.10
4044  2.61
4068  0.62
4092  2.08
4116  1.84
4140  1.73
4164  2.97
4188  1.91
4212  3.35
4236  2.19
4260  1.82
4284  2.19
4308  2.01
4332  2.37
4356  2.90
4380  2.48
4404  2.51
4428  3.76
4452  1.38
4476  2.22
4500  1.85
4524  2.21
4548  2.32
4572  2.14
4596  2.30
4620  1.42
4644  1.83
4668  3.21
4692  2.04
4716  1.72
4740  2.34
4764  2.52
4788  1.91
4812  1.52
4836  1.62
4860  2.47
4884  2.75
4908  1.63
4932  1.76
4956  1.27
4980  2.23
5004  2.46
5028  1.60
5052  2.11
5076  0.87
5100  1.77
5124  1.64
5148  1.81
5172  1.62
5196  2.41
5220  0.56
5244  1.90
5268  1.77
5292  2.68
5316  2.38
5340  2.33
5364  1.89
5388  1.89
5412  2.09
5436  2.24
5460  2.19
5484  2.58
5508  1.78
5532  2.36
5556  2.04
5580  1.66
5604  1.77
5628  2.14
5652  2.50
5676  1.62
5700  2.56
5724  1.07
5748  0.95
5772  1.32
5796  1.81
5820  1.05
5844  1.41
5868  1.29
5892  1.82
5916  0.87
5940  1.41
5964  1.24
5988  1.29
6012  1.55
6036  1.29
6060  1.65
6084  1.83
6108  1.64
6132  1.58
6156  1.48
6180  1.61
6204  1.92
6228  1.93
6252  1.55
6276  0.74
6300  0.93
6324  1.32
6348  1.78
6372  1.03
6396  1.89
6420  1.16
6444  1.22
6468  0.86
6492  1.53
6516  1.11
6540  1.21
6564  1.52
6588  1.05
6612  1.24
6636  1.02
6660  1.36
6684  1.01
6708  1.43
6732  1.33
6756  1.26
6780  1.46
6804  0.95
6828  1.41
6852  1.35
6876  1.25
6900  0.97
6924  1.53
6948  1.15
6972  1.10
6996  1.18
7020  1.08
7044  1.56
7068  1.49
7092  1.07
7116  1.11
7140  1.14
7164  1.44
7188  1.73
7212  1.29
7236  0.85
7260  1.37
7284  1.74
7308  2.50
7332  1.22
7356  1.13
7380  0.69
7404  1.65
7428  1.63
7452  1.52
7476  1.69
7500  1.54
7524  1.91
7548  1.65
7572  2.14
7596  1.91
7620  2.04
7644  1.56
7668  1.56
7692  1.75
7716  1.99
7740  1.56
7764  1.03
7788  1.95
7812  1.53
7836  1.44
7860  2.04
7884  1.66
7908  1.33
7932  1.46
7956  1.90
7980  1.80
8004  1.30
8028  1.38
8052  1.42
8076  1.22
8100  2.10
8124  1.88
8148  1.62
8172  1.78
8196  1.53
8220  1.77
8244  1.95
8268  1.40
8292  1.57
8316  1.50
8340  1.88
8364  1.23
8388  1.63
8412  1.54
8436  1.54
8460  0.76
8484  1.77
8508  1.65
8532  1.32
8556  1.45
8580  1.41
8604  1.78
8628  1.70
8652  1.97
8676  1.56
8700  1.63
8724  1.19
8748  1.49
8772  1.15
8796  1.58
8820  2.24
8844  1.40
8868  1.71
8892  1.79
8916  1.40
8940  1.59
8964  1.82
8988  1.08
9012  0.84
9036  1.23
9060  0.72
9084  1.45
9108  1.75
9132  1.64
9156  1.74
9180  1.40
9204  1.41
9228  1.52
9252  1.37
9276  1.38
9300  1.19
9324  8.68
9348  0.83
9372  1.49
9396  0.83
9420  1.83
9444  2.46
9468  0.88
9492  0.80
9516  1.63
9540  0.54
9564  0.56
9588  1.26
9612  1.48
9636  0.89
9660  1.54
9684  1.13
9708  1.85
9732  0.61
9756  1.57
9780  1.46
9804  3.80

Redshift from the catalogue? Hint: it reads 0.96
